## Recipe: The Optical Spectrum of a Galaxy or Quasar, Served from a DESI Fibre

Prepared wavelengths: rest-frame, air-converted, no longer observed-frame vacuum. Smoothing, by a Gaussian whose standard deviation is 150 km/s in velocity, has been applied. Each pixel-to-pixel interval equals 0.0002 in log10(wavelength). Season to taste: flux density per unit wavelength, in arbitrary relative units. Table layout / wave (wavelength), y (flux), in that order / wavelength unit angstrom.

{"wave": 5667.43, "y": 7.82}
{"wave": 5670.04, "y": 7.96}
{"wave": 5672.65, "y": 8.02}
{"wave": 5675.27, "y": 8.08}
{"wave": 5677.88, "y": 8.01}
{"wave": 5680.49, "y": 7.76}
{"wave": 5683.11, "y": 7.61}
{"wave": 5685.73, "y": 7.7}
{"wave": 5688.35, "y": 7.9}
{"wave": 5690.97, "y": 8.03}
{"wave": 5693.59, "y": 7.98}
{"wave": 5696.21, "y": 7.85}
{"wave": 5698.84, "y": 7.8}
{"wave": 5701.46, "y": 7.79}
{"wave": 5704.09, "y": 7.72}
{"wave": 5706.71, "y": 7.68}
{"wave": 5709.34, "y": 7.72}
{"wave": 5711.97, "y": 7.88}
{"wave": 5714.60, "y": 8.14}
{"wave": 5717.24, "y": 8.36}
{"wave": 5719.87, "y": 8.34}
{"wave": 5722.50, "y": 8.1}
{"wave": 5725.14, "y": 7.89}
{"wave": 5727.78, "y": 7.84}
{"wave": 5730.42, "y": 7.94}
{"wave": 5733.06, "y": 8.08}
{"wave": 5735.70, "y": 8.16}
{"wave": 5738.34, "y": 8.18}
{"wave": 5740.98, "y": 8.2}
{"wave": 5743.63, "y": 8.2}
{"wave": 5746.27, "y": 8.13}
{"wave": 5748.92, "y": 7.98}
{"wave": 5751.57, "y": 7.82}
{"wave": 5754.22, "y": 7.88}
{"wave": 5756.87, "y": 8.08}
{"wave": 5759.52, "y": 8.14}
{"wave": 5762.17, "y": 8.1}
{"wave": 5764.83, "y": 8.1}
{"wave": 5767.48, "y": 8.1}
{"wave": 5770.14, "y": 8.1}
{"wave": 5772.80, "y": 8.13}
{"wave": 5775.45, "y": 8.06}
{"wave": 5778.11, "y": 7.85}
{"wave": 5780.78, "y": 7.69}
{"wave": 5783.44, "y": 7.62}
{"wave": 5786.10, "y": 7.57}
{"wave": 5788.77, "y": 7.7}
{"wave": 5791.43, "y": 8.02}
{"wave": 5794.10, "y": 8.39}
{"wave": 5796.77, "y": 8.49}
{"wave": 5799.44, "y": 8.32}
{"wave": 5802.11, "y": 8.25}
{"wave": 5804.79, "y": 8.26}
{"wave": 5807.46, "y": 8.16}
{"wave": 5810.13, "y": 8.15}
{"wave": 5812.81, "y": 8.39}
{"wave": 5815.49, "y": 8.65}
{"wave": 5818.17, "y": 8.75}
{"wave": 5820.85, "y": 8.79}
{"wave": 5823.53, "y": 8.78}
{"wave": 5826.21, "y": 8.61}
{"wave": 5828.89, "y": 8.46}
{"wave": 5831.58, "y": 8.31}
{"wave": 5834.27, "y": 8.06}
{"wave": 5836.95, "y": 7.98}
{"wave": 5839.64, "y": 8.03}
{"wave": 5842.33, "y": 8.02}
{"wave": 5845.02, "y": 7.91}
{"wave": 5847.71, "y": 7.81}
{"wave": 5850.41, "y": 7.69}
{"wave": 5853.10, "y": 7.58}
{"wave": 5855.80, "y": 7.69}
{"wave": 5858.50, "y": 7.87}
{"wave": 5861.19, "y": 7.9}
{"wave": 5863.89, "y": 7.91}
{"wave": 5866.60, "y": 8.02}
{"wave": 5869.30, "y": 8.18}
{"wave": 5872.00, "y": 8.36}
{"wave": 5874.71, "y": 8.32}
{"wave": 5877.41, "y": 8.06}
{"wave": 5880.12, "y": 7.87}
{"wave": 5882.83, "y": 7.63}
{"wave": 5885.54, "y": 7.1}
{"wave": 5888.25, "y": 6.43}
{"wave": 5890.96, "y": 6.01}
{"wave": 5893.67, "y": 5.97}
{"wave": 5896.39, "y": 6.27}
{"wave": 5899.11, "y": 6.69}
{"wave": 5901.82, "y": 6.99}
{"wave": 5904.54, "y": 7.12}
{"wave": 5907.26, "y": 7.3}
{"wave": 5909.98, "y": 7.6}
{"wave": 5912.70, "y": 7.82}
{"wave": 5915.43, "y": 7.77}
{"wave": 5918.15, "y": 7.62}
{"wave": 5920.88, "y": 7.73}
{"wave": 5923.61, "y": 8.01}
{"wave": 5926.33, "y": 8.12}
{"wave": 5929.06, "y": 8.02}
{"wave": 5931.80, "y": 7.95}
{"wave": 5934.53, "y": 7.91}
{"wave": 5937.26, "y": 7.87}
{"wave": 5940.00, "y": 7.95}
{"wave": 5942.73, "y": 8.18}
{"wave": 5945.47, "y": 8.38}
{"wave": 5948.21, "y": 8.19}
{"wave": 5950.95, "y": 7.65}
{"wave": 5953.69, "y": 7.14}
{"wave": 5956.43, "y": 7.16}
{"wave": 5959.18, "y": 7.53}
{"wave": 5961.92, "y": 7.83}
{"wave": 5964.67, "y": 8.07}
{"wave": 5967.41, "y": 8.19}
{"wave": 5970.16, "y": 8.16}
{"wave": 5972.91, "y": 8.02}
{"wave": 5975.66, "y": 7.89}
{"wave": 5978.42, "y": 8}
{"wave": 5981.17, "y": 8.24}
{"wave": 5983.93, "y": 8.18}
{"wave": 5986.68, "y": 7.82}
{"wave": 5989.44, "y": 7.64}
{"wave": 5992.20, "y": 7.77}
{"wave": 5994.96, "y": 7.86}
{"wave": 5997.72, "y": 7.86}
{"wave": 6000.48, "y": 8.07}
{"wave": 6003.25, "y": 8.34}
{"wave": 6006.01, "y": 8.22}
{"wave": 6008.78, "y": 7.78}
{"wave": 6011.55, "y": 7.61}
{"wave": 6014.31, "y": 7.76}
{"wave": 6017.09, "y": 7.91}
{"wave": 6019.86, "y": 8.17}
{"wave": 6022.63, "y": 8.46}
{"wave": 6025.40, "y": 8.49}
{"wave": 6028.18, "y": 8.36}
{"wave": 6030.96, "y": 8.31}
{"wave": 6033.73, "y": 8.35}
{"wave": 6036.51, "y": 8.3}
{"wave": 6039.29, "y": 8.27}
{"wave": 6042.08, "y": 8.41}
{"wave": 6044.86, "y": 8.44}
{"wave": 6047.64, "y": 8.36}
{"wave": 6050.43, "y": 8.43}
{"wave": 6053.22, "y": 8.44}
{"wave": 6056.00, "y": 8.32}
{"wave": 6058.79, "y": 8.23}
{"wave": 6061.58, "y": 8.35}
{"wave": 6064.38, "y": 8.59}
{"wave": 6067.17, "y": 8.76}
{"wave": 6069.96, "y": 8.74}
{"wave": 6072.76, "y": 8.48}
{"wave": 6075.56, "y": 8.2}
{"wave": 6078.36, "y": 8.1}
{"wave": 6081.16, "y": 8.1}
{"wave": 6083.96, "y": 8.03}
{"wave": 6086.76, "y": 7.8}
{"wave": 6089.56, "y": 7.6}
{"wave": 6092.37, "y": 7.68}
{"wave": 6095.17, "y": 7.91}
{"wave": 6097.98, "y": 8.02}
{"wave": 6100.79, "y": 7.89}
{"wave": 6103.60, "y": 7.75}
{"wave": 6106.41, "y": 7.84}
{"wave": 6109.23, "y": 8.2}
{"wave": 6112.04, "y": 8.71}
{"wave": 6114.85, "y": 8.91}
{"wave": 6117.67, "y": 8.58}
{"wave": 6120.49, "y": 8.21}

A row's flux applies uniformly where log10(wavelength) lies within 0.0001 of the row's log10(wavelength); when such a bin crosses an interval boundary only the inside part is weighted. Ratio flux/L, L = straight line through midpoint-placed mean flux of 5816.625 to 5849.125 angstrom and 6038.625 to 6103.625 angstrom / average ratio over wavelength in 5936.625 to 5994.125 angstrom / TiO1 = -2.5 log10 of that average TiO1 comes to 0.05 mag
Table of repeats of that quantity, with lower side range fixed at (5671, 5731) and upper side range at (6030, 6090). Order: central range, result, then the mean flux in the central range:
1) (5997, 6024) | 0.032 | 8.02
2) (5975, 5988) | 0.026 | 8.03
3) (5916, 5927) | 0.042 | 7.85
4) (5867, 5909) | 0.125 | 7.24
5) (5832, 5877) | 0.016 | 7.97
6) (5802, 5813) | -0.025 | 8.22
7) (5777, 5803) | 0.004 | 7.99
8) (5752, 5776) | -0.011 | 8.07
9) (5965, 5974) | 0.012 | 8.13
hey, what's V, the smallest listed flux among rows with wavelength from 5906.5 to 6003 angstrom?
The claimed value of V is 7.14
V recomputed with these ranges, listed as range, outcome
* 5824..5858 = 7.58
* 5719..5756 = 7.82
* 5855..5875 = 7.69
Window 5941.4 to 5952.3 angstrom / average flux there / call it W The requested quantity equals 8.1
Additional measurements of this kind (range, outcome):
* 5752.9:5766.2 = 8.06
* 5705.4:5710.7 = 7.7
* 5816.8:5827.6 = 8.74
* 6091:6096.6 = 7.8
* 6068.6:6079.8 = 8.37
